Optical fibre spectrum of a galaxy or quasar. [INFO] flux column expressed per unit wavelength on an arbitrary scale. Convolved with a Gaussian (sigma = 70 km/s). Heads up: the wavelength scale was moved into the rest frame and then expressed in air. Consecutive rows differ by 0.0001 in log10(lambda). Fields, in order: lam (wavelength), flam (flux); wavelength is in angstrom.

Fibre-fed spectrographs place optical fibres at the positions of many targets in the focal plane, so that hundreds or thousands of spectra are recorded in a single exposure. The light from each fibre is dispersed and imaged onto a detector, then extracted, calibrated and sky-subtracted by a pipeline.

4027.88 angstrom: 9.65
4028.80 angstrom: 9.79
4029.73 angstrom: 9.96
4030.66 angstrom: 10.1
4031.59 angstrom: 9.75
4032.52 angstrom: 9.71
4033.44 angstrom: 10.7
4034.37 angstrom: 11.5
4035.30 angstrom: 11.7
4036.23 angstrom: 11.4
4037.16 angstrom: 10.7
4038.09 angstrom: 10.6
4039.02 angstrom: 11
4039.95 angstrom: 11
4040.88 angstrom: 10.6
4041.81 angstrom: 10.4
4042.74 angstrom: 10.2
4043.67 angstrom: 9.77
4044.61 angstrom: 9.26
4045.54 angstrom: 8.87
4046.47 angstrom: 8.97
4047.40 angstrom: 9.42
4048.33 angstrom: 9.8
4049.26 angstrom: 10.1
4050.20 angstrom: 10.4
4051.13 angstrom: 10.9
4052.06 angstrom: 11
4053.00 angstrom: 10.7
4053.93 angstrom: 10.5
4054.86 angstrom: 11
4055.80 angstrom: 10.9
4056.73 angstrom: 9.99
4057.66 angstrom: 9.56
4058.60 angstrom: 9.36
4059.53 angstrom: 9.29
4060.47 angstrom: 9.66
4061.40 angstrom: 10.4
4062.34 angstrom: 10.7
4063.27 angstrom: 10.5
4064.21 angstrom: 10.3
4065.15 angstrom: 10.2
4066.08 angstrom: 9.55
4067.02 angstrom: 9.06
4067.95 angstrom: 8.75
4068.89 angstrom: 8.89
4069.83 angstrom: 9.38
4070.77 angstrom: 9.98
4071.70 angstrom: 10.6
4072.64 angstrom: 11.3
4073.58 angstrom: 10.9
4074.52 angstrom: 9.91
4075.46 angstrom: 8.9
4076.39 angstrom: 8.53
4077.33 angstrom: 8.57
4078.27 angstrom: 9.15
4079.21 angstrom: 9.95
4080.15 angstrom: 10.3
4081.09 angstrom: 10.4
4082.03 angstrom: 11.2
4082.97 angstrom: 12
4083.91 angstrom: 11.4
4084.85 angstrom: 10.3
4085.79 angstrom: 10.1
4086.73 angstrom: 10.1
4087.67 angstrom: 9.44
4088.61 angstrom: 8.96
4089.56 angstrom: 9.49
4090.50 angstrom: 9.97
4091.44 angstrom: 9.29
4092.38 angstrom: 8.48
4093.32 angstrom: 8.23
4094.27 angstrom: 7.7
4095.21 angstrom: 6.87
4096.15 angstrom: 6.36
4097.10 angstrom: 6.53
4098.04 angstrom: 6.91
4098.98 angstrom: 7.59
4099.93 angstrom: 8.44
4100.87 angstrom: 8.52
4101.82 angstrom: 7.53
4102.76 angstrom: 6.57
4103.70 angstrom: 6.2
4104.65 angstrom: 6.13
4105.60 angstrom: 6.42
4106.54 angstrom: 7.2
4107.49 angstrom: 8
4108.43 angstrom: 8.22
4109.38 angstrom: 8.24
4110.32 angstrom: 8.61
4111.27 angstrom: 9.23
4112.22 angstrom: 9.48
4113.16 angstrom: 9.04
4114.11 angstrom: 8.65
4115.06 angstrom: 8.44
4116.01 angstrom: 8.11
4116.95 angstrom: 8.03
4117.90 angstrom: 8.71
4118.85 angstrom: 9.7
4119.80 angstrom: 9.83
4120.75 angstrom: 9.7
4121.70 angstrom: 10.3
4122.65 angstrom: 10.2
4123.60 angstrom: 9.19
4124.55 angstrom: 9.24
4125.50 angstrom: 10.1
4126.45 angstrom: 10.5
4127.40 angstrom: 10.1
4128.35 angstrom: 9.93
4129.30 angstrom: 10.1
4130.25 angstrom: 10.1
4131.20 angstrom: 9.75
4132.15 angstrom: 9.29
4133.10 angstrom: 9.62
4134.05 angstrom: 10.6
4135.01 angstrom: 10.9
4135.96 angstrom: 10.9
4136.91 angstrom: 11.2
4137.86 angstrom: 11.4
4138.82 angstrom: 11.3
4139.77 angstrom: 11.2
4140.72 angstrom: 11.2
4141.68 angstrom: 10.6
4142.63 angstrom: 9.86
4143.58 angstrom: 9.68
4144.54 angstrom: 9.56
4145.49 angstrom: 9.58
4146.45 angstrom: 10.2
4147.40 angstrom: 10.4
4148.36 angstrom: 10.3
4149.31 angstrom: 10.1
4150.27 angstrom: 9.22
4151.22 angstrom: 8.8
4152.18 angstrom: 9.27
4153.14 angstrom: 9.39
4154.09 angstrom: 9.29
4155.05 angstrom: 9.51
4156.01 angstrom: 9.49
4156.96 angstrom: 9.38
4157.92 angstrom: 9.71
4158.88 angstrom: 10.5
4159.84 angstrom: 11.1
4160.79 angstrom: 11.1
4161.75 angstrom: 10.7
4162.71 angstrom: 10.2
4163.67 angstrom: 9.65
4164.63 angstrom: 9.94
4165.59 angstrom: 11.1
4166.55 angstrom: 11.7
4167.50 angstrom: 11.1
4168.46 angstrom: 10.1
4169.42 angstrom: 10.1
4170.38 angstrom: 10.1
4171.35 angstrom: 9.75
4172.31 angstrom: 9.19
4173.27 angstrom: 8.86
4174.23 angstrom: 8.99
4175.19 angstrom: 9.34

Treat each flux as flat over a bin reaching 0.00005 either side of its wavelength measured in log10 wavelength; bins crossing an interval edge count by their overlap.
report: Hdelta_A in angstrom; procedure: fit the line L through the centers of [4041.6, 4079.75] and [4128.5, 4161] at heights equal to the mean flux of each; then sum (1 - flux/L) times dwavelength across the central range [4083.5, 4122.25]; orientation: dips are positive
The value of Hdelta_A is 6.0 angstrom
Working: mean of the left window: 9.89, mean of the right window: 10.1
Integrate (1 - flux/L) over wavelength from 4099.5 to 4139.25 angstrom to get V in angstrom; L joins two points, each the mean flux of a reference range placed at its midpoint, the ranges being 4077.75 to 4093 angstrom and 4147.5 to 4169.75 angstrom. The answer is 3.59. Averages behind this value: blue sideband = 10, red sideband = 10.1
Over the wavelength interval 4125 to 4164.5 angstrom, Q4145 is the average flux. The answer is 10.1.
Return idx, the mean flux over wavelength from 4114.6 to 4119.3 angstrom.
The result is 8.6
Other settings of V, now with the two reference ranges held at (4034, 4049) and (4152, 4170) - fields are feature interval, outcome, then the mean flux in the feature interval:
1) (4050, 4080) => 1.0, 9.96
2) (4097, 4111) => 3.8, 7.46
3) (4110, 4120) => 1.3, 8.87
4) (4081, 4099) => 2.1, 9.07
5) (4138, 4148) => -0.2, 10.4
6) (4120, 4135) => 0.4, 9.94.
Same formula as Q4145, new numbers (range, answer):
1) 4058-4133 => 9.16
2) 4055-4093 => 9.9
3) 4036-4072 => 10.1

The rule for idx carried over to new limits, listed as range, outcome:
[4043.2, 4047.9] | 9.26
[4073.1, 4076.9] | 9.56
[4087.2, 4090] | 9.27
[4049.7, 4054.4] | 10.7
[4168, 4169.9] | 10.1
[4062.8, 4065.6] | 10.3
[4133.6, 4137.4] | 10.9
